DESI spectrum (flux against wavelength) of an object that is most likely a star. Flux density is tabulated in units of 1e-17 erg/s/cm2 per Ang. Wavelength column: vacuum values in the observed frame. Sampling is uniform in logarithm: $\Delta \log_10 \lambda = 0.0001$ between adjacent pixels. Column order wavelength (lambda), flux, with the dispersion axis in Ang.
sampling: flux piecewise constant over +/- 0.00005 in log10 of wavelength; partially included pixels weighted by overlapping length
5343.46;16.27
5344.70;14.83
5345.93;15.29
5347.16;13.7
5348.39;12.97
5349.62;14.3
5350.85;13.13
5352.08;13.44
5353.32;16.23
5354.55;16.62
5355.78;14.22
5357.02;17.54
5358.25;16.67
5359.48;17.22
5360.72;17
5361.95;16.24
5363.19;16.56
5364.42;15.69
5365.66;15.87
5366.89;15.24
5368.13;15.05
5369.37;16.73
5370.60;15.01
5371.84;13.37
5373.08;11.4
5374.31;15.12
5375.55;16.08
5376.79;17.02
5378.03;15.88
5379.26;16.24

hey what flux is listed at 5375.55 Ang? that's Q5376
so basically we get 16.08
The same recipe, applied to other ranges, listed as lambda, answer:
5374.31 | 15.12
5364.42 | 15.69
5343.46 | 16.27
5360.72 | 17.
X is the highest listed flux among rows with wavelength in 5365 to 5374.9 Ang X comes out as 16.73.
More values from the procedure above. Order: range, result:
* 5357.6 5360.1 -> 17.22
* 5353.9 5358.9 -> 17.54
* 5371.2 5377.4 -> 17.02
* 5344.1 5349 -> 15.29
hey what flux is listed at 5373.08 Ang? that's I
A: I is 11.4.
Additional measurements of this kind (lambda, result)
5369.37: 16.73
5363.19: 16.56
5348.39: 12.97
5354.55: 16.62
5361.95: 16.24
